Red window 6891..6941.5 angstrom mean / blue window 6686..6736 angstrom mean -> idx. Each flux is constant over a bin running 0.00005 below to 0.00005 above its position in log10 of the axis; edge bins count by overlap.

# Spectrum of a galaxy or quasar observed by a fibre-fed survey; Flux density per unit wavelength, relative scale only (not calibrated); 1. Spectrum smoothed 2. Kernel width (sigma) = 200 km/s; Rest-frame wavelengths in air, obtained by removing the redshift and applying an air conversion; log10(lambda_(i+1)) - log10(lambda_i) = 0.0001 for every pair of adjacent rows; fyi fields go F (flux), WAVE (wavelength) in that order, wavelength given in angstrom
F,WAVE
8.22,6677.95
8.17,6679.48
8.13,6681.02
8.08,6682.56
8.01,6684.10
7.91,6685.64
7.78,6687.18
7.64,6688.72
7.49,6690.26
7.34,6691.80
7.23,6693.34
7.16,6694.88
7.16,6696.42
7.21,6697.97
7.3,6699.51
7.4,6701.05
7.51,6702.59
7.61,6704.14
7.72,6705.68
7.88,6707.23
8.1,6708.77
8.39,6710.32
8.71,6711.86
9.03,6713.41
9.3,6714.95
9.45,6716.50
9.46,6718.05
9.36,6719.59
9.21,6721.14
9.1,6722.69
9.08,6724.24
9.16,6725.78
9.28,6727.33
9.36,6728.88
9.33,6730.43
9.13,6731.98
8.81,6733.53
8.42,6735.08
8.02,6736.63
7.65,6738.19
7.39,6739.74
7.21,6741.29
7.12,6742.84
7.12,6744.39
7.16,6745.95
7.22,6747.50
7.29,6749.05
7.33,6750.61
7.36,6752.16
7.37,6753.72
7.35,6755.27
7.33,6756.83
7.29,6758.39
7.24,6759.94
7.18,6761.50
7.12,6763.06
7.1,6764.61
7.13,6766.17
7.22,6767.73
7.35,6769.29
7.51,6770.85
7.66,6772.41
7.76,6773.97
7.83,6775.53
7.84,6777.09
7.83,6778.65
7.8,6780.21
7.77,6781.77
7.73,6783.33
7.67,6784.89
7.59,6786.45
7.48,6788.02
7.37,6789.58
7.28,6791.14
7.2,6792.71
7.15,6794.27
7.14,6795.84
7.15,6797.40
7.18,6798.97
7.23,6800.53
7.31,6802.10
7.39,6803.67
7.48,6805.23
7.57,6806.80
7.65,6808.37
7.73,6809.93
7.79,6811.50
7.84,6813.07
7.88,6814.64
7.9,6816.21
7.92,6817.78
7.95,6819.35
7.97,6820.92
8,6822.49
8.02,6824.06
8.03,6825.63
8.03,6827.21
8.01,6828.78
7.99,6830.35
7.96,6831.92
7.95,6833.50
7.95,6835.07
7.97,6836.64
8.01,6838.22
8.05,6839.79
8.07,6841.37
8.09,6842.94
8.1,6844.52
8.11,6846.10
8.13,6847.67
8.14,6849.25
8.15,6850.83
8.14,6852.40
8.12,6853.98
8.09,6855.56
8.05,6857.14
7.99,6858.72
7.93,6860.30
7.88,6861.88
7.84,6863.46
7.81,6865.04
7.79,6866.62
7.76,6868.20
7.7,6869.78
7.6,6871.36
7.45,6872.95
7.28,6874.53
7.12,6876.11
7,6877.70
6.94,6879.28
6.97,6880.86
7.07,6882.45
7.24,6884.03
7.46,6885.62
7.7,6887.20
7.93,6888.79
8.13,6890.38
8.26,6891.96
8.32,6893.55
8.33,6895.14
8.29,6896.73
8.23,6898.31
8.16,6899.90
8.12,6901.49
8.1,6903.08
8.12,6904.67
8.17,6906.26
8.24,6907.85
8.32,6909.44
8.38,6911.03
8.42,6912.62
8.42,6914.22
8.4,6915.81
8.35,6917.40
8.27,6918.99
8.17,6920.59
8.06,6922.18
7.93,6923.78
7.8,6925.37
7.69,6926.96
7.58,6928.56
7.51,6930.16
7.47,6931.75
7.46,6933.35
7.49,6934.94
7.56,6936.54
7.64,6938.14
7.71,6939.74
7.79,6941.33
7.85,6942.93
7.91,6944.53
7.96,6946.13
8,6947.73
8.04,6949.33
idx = 0.96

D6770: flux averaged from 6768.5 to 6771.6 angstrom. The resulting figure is 7.42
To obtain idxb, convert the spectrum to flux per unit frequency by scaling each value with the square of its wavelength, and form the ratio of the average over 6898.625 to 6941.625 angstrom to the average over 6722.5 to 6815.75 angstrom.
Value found 1.1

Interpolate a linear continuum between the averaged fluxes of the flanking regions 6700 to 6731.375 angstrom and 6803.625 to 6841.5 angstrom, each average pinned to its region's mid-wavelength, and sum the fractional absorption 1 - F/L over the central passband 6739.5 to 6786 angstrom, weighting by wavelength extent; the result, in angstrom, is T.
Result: 5.2 angstrom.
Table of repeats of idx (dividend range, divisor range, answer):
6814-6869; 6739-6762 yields 1.10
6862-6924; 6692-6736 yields 0.93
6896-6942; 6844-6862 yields 0.99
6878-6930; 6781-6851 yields 1.03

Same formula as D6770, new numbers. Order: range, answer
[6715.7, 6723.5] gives 9.31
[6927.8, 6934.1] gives 7.5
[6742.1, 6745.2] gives 7.11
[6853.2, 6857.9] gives 8.08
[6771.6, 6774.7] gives 7.7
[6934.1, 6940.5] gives 7.6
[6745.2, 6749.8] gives 7.23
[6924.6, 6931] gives 7.64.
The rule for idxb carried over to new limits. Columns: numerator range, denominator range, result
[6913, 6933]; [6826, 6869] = 1.02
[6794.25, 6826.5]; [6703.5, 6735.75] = 0.89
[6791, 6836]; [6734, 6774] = 1.06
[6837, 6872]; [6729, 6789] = 1.08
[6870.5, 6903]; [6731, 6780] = 1.06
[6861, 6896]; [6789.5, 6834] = 1.01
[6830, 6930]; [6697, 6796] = 1.05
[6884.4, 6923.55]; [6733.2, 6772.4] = 1.15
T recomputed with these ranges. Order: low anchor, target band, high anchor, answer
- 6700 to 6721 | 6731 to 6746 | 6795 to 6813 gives 0.56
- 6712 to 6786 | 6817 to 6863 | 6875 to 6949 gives -0.60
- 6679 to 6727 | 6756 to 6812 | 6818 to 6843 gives 4.30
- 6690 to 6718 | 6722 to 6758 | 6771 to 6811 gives -1.15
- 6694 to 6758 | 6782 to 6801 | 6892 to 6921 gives 1.86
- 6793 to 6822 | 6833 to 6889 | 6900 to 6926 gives 0.87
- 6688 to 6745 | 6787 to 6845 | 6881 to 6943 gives 2.54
